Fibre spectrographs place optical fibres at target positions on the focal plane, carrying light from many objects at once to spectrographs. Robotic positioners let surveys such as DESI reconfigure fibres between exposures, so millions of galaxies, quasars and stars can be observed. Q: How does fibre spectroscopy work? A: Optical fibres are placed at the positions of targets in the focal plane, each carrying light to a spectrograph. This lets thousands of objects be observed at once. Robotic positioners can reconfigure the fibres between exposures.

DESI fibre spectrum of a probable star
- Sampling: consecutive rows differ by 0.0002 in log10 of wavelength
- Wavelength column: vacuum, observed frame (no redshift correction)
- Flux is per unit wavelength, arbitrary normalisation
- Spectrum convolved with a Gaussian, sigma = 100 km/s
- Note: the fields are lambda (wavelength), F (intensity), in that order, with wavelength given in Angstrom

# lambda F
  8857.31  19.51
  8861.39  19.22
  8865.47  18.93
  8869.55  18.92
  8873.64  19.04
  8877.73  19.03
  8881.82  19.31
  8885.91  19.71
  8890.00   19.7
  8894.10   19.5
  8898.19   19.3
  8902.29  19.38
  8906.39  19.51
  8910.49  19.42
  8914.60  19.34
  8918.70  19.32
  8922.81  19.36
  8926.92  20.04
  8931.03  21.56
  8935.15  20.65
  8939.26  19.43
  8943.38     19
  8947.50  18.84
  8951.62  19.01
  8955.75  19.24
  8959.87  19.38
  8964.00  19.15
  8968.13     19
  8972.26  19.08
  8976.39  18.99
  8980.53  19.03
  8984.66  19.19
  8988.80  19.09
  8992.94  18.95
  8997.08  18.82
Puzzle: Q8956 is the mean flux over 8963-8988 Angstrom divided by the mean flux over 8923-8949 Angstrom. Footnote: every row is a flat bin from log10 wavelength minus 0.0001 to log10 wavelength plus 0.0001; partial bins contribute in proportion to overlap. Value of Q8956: 0.96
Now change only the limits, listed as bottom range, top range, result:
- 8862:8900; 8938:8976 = 0.99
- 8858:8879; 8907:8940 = 1.04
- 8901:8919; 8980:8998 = 0.98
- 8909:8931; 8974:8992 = 0.97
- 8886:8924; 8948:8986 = 0.98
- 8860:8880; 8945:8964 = 1.00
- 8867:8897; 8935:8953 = 1.00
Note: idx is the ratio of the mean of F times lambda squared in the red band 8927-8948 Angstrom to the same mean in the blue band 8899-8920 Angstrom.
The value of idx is 1.0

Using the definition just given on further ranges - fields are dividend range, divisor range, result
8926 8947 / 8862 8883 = 1.07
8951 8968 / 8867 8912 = 1.01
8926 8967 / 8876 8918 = 1.02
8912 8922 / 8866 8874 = 1.03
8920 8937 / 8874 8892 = 1.06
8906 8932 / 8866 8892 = 1.03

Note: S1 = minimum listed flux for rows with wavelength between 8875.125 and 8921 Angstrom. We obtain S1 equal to 19.03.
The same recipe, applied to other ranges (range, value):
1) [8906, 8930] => 19.32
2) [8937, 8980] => 18.84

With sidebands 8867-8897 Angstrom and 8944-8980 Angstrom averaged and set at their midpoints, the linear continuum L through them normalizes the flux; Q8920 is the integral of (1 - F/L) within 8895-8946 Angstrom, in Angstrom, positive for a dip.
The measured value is -1.3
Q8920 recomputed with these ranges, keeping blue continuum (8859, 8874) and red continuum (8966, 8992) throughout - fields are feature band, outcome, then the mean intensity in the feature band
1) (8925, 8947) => -1.15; 20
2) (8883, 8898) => -0.42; 19.6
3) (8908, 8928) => -0.44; 19.5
